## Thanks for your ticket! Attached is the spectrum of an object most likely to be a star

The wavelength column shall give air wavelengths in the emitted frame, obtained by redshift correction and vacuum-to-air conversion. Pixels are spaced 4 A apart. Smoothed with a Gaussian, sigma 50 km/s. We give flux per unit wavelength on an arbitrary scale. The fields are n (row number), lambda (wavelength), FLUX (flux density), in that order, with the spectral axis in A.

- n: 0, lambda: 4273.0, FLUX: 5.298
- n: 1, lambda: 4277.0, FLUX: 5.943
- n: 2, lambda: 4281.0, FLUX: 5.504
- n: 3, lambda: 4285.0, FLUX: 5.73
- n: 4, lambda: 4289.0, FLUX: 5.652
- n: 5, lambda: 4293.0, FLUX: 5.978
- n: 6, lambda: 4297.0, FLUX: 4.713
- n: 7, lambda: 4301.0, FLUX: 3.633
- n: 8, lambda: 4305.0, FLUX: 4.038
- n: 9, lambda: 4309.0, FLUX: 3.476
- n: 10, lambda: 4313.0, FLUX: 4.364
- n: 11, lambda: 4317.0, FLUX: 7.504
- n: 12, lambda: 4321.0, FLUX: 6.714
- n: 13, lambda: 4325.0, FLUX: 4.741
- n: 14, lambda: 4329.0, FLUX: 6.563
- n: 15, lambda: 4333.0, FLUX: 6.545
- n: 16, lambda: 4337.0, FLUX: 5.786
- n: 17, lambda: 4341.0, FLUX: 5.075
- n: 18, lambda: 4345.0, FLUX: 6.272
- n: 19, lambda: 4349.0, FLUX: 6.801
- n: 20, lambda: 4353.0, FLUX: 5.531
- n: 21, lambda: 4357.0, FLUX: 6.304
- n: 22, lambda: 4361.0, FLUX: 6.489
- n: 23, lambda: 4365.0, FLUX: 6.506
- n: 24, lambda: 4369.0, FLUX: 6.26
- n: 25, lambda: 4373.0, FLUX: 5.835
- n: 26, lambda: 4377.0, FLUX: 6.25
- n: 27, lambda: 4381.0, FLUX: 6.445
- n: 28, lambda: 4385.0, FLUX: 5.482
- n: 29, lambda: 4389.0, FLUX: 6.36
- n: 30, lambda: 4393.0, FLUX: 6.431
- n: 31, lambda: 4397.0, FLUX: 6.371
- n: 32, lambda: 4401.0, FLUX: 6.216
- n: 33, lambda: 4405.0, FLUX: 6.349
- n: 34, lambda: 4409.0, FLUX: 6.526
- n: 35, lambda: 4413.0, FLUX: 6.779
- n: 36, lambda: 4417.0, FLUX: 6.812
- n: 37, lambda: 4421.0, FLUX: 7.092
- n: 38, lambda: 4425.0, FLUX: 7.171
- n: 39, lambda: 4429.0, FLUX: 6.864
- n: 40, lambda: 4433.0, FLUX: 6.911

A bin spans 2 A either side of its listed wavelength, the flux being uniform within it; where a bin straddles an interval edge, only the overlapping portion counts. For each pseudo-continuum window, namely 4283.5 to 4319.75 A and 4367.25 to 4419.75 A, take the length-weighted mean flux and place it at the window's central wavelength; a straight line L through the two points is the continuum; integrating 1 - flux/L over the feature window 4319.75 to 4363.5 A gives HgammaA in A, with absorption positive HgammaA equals -3.70 A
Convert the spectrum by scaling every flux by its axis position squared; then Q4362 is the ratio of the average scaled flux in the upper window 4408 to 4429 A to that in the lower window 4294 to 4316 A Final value 1.69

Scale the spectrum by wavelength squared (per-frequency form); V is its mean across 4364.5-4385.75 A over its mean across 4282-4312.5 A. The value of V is 1.3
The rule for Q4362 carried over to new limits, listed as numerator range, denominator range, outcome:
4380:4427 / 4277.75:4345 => 1.25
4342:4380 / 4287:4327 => 1.26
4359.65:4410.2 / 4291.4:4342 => 1.21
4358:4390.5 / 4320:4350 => 1.05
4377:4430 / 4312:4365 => 1.10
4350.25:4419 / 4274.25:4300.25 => 1.20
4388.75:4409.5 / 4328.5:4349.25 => 1.07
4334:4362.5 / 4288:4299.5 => 1.16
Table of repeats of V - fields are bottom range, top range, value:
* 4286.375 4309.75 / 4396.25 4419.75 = 1.47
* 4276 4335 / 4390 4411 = 1.23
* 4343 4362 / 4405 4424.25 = 1.11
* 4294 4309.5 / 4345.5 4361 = 1.55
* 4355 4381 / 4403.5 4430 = 1.11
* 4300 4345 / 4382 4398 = 1.18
